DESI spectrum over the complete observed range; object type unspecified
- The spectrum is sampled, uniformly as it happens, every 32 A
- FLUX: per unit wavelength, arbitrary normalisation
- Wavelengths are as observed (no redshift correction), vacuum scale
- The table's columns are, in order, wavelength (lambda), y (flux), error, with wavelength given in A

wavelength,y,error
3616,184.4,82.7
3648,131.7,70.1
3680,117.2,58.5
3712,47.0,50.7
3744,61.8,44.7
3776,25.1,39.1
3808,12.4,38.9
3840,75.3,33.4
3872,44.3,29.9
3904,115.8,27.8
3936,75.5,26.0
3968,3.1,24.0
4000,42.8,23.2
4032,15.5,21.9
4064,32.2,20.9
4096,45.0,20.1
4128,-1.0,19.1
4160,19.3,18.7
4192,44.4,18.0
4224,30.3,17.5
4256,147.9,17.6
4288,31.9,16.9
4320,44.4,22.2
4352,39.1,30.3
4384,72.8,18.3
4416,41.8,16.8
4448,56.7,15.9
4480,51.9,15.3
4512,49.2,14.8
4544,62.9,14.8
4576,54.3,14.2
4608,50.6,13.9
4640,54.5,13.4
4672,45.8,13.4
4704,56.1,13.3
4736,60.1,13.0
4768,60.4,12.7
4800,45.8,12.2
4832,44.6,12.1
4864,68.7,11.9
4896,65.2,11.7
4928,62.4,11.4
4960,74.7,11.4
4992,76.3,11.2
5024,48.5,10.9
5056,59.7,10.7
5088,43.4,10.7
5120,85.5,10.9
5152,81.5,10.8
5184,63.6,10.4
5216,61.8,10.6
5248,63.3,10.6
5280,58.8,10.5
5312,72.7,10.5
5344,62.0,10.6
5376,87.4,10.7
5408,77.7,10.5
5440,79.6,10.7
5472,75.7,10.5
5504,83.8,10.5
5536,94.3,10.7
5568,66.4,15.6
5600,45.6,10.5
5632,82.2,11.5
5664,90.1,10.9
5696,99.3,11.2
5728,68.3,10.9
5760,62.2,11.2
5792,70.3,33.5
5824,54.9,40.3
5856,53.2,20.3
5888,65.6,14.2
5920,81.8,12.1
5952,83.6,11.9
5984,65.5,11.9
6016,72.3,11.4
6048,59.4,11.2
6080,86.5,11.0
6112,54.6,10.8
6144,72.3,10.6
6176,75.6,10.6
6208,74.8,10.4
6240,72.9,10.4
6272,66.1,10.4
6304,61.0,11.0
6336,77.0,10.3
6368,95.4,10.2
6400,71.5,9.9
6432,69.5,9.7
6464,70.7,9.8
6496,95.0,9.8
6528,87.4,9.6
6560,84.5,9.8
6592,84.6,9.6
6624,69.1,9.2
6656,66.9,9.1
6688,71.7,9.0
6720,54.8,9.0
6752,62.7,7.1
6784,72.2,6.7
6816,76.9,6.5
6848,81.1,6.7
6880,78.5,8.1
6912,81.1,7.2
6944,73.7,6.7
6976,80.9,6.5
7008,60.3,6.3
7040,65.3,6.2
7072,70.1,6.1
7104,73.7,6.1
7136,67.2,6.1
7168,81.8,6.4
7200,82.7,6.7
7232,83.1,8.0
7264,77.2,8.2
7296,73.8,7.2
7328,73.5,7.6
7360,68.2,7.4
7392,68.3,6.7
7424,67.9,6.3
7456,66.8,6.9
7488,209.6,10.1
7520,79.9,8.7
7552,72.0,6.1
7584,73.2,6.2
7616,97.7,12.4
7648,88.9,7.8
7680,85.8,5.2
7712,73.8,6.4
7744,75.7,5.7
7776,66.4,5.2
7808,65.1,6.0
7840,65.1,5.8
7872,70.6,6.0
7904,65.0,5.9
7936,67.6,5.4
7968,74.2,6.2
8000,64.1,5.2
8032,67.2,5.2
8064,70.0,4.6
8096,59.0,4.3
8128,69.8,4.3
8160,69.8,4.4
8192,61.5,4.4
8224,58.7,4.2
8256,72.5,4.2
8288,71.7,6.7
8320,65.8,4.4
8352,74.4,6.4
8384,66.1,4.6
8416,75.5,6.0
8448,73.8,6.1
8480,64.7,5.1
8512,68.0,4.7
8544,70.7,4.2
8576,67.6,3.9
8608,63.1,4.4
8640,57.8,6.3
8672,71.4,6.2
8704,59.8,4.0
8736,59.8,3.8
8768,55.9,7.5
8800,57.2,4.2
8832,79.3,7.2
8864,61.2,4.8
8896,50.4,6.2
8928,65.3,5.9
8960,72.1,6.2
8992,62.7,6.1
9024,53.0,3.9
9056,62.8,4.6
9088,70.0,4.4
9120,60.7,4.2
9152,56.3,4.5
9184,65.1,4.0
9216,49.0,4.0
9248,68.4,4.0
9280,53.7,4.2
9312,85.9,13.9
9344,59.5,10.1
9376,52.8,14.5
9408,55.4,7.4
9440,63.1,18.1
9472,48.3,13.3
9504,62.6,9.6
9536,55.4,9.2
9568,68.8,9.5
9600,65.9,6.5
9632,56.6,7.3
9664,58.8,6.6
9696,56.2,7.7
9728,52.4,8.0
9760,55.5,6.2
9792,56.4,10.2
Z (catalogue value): 0.140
